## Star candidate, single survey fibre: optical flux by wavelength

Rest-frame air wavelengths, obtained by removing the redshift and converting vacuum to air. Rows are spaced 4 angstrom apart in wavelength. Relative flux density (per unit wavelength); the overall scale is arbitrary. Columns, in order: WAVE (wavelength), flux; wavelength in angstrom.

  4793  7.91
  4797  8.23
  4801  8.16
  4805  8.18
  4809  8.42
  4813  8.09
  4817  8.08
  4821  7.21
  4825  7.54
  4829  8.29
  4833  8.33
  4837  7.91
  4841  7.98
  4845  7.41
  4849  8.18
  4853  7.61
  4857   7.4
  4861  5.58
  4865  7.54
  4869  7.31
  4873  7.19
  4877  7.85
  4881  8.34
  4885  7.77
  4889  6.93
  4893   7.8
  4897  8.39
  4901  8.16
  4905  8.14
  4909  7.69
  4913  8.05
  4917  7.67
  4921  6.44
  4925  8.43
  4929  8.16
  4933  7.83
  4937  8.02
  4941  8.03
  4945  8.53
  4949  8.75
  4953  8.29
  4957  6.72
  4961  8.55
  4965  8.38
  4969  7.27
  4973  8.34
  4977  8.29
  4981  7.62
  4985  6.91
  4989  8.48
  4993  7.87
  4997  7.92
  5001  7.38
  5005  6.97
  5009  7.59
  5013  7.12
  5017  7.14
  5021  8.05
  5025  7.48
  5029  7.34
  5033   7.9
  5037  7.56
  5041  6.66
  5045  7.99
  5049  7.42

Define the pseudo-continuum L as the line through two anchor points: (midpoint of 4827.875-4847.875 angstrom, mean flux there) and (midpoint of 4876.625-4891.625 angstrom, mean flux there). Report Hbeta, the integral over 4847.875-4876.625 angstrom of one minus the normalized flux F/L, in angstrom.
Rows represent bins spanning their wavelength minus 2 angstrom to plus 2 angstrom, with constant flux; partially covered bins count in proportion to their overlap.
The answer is 2.1 angstrom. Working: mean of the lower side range 7.98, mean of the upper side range 7.71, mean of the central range 7.26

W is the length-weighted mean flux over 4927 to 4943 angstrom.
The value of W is 8.01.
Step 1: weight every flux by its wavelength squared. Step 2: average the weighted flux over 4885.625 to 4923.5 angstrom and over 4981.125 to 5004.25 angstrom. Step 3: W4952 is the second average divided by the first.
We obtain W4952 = 1.03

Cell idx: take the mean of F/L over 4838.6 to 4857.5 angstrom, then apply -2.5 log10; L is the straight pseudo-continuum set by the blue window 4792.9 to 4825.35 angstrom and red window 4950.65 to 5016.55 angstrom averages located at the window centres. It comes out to 0.03 mag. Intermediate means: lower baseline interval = 8.01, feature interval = 7.75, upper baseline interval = 7.72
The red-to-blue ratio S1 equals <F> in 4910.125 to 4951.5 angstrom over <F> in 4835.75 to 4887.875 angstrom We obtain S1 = 1.06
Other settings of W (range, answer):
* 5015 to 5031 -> 7.5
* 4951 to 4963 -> 7.85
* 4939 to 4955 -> 8.4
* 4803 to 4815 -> 8.23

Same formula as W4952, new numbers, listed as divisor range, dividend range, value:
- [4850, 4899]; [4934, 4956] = 1.13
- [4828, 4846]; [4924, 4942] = 1.05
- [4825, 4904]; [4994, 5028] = 1.03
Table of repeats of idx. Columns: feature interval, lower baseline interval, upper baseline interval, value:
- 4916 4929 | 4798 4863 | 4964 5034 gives 0.02 mag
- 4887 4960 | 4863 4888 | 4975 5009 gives -0.03 mag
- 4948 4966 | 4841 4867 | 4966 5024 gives -0.07 mag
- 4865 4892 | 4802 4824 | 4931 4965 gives 0.07 mag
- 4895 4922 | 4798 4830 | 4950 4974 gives 0.02 mag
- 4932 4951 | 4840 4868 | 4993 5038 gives -0.11 mag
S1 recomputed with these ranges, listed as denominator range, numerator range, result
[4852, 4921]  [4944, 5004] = 1.05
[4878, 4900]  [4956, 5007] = 0.99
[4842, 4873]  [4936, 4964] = 1.11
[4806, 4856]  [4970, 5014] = 0.97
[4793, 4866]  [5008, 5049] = 0.96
